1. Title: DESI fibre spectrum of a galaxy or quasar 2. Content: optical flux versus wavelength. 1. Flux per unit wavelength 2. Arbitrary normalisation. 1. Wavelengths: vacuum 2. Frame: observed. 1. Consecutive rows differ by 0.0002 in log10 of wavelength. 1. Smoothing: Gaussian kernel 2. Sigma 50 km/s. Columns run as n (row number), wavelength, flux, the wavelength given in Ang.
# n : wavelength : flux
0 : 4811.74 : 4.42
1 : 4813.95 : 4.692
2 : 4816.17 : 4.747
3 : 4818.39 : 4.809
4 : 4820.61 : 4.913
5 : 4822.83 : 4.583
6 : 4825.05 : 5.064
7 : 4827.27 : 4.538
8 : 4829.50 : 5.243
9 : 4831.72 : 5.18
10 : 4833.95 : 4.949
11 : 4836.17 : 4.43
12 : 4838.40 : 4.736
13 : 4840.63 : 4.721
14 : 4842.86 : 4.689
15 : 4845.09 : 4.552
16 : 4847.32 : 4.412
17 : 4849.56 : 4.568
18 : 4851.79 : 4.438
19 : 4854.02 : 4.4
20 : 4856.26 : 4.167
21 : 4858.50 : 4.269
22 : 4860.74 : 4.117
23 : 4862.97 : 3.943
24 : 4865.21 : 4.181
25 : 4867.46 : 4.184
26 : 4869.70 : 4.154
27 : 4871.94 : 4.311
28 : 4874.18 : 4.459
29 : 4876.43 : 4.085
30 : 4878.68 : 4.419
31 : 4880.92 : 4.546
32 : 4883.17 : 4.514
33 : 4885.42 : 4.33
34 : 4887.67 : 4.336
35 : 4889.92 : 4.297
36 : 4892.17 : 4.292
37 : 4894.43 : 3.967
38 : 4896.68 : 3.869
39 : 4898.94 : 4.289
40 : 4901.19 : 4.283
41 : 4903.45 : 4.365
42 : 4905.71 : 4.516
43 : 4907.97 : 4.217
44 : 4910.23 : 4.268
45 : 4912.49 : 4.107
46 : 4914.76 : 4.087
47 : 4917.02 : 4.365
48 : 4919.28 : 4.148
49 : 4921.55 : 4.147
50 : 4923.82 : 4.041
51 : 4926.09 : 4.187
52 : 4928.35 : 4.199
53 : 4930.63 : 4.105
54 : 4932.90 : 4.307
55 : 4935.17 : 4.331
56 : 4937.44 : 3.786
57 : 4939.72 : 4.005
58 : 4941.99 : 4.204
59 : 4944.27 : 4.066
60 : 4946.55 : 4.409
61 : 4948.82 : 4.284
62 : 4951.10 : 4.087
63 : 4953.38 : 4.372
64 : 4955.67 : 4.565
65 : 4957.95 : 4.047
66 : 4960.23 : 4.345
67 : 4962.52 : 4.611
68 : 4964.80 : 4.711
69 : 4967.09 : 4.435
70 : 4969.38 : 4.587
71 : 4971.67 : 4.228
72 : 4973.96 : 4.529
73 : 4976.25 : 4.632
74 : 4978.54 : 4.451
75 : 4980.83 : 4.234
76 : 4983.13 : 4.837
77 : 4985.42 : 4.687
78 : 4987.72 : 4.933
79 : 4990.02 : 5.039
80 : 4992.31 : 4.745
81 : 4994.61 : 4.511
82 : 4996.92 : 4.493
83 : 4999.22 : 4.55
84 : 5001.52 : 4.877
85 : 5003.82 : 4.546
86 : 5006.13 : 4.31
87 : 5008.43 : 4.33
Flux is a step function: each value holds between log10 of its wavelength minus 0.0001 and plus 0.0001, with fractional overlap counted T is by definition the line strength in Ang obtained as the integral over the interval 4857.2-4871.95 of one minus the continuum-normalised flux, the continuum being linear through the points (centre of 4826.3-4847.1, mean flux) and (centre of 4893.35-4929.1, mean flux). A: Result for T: 1.3 Ang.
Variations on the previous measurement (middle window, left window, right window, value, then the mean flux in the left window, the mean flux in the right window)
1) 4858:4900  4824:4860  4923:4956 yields 2.14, 4.64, 4.19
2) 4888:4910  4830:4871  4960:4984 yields 1.19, 4.46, 4.51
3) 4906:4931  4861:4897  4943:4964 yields 0.59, 4.25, 4.32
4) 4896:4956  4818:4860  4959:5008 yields 5.28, 4.66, 4.58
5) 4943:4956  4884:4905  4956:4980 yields 0.37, 4.24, 4.46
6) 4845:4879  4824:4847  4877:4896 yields 2.00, 4.8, 4.32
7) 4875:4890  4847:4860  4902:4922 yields -0.21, 4.36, 4.25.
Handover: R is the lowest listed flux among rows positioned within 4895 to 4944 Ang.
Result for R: 3.786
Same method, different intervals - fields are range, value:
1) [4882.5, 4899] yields 3.869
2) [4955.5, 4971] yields 4.047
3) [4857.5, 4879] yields 3.943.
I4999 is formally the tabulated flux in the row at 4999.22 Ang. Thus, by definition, 4.55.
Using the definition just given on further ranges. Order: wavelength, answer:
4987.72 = 4.933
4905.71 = 4.516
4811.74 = 4.42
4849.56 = 4.568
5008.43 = 4.33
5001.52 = 4.877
